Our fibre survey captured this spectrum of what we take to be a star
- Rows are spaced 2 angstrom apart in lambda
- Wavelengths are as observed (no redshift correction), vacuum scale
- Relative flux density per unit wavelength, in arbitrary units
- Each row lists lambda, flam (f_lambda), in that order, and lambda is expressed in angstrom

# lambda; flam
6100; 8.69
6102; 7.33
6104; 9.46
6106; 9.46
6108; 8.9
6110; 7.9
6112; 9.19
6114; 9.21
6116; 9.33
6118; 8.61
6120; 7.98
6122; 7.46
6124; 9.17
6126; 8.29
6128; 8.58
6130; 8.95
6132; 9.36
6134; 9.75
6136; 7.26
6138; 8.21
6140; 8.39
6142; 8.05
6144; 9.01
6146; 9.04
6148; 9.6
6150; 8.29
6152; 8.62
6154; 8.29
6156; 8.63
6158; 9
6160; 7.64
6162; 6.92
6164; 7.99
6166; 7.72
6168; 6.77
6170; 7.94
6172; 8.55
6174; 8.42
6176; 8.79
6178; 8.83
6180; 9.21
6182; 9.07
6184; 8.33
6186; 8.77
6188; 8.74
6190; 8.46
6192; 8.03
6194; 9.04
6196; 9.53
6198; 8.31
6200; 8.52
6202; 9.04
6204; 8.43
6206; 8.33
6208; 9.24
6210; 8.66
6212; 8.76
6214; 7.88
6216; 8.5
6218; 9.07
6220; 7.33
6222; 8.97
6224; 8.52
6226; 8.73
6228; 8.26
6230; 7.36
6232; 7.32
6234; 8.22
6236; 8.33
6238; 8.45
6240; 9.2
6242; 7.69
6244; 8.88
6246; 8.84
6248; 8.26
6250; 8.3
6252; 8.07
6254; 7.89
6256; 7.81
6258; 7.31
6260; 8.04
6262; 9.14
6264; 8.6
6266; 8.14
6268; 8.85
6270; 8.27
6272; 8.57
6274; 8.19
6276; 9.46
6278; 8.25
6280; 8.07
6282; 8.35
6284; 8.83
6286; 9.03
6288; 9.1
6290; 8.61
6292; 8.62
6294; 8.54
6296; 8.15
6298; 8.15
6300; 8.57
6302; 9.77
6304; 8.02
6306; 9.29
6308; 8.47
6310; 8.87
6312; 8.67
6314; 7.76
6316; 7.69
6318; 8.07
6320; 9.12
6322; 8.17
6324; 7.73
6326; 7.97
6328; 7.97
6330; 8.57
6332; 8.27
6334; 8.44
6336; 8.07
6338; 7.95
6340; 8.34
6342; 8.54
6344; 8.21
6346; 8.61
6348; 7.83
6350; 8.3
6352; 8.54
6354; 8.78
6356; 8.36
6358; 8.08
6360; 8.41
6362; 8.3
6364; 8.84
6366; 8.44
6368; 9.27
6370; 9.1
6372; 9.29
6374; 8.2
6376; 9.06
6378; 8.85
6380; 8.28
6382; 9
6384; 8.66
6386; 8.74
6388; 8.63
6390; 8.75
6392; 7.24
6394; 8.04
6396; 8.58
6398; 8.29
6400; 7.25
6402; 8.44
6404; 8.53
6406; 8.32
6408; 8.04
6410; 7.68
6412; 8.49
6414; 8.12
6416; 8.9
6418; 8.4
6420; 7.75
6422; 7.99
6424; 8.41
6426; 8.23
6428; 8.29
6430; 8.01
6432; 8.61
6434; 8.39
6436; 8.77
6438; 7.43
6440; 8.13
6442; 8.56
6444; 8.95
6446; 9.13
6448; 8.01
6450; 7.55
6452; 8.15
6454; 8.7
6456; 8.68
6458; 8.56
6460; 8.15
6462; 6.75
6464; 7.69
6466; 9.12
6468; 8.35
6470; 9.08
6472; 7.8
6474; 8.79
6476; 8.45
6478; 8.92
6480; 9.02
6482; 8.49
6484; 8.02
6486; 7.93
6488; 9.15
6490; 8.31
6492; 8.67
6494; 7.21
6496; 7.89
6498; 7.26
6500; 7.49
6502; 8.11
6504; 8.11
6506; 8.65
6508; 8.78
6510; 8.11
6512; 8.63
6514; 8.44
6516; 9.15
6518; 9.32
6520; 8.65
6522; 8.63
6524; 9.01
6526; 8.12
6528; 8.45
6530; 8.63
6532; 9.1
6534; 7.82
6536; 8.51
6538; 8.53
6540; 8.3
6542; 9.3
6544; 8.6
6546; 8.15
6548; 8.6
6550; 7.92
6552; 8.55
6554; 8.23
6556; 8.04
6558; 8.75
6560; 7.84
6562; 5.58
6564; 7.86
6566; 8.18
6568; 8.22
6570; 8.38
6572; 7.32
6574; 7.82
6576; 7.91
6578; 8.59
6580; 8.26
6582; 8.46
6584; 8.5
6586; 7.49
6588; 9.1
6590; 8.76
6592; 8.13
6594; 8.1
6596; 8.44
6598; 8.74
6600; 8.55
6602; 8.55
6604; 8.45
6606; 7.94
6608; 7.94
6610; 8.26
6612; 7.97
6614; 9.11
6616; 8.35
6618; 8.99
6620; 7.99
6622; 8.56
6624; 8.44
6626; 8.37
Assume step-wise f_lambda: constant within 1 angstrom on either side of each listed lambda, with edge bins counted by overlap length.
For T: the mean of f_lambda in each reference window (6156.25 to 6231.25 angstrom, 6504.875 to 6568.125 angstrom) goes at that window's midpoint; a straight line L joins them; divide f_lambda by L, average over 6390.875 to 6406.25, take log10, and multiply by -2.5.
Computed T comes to 0.04 mag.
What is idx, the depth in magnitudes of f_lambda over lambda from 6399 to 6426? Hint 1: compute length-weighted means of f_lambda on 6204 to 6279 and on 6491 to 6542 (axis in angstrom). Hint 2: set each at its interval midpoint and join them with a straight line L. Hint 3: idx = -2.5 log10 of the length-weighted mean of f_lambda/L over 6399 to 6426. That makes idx 0.03 mag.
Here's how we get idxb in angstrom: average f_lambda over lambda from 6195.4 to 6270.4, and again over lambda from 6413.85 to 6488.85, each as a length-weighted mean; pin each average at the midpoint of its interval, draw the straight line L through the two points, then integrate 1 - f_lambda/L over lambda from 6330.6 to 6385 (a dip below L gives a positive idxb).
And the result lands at -0.97 angstrom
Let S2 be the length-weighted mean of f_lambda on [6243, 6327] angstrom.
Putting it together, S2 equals 8.44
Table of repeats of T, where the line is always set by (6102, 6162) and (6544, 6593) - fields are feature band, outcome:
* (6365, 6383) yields -0.062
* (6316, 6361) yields 0.015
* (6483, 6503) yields 0.027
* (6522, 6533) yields -0.063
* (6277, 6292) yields -0.020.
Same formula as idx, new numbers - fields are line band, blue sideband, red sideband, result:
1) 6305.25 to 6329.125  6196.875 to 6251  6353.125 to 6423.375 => 0.02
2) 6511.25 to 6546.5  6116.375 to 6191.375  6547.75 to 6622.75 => -0.05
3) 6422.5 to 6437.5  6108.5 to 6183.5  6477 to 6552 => 0.01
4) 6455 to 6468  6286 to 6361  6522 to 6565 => 0.02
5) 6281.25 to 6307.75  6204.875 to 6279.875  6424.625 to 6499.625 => -0.04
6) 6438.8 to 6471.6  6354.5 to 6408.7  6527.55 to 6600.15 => 0.01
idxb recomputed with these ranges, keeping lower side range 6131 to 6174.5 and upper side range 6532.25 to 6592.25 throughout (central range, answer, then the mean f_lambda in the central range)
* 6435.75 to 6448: -0.3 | 8.44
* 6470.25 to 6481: -0.5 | 8.63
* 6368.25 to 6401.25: -1.0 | 8.51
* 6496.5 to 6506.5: 0.4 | 7.89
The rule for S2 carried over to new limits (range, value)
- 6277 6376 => 8.47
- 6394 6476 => 8.28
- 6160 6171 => 7.48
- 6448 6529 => 8.35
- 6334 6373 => 8.49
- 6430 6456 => 8.36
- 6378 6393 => 8.5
